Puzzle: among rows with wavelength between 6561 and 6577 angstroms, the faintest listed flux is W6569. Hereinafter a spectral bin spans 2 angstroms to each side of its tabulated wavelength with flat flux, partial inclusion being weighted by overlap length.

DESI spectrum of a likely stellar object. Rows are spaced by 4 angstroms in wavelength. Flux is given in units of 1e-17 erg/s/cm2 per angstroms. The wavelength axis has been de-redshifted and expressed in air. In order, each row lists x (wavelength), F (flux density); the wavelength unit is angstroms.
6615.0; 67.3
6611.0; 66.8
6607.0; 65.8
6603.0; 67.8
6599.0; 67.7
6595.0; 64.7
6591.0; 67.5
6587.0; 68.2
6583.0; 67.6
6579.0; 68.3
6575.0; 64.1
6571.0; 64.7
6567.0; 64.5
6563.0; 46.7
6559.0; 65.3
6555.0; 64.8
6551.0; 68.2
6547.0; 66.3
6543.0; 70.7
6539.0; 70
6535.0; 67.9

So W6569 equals 46.7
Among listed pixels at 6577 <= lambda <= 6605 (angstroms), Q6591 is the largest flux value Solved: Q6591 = 68.3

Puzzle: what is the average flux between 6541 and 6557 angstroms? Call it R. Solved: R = 67.5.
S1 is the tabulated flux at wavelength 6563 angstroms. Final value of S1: 46.7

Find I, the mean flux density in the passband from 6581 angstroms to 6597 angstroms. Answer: 67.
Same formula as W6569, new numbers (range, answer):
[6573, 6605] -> 64.1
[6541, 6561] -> 64.8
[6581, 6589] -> 67.6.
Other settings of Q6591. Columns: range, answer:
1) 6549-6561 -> 68.2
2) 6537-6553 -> 70.7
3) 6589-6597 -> 67.5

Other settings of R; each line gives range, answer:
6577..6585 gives 67.9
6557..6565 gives 56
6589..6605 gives 66.9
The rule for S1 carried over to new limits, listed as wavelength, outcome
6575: 64.1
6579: 68.3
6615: 67.3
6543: 70.7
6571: 64.7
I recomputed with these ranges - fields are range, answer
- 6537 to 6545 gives 70.3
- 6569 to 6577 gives 64.4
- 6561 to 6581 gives 61.7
